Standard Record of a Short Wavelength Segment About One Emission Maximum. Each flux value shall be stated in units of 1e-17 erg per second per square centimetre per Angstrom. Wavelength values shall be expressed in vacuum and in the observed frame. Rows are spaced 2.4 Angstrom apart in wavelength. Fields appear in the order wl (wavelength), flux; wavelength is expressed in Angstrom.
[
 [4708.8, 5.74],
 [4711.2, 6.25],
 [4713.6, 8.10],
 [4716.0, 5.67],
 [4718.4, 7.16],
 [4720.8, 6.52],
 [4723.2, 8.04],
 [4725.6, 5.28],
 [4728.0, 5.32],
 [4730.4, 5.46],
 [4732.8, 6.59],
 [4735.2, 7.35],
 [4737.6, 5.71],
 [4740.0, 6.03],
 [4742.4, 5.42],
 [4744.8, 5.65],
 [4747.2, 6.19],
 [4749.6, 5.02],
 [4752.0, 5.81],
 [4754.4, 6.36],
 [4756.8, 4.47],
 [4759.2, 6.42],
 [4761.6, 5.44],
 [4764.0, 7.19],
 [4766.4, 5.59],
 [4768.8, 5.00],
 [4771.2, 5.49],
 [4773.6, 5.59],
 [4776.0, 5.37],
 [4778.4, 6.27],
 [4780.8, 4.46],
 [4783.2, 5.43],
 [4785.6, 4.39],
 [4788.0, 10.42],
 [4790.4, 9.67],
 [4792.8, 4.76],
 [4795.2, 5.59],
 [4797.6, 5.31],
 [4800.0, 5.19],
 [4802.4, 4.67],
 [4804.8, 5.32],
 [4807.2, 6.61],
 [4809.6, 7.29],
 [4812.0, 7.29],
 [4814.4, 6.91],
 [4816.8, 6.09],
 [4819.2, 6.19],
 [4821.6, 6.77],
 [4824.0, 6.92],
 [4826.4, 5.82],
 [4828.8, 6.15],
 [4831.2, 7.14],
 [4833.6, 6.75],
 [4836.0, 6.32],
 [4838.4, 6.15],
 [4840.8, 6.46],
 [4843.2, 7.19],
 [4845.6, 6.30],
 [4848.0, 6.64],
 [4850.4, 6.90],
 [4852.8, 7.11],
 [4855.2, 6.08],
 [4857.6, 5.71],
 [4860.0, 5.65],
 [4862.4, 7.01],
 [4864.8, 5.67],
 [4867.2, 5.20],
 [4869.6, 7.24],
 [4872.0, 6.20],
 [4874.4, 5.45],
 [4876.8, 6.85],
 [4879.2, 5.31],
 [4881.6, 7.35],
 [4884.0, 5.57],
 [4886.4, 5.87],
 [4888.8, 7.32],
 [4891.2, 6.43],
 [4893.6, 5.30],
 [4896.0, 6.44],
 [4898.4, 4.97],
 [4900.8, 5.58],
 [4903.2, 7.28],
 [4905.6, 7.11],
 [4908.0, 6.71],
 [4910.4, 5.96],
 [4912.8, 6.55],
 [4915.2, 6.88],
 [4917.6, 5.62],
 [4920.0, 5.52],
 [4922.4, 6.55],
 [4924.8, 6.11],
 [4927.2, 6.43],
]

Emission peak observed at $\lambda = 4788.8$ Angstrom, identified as H-gamma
